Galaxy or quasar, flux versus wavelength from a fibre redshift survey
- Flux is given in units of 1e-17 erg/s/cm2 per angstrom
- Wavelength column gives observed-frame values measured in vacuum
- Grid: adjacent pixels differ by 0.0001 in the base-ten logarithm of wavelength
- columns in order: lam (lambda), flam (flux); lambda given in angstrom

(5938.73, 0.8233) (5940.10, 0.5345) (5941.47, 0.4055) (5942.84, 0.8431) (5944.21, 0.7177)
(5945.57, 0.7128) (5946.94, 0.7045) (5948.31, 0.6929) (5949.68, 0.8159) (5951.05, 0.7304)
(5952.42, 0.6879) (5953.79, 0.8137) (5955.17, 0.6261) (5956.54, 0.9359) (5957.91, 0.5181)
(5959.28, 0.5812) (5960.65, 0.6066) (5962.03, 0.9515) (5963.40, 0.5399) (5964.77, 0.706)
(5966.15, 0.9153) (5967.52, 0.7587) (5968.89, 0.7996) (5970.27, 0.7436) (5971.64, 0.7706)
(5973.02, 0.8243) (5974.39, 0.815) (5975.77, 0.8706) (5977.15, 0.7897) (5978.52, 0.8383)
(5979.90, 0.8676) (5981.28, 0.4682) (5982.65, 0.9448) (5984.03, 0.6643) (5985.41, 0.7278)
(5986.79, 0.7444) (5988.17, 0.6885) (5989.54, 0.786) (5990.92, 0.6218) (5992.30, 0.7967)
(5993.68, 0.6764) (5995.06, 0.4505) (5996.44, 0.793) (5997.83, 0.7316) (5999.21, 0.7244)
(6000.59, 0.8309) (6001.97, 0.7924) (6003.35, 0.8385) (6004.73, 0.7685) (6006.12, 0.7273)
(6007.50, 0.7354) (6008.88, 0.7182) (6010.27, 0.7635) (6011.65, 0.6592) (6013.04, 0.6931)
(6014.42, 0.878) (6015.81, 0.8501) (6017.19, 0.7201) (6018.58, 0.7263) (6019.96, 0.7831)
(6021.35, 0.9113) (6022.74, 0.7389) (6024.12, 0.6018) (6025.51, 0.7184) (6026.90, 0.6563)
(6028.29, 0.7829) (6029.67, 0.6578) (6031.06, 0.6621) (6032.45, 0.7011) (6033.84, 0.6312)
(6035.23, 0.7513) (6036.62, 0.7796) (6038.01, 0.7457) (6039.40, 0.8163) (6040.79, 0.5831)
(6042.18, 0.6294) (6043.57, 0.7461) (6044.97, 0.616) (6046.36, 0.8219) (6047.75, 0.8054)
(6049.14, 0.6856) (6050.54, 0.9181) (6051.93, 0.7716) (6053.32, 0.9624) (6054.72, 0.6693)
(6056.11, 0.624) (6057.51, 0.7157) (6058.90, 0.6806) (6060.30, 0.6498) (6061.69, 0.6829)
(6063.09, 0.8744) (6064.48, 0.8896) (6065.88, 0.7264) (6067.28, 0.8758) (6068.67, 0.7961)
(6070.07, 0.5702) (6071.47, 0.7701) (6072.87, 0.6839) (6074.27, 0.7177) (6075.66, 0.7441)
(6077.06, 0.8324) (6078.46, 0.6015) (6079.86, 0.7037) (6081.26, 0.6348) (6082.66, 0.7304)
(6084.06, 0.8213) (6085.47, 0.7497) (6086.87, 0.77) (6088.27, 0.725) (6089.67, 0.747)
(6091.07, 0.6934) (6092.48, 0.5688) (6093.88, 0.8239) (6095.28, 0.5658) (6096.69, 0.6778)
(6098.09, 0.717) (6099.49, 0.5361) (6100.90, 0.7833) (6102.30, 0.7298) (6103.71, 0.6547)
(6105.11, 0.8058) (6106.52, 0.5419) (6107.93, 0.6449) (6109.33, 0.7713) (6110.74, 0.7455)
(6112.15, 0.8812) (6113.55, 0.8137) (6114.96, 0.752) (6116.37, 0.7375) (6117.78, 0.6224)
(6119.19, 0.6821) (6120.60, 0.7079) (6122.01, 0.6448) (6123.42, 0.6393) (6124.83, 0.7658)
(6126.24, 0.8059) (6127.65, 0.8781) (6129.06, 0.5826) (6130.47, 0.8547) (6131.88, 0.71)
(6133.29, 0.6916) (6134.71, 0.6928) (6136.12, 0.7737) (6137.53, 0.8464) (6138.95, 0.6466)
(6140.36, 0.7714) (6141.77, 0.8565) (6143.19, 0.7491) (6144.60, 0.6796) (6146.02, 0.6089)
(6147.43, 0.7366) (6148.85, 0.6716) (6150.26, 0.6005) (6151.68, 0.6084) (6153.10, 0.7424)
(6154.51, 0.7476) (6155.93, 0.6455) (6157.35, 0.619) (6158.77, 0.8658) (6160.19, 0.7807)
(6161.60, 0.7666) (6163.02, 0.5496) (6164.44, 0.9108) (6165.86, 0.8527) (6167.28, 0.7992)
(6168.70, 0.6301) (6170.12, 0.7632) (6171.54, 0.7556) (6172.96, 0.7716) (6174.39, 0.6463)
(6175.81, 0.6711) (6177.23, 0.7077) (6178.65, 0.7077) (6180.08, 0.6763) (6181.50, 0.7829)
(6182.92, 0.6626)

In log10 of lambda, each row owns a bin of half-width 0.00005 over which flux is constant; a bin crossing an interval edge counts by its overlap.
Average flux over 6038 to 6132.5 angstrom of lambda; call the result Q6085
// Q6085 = 0.727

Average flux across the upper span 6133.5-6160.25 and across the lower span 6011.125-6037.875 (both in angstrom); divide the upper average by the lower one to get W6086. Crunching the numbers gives 1.0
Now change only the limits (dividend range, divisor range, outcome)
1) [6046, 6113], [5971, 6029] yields 0.97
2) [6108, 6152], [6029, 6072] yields 0.99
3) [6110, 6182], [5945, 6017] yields 0.98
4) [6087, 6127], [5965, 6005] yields 0.93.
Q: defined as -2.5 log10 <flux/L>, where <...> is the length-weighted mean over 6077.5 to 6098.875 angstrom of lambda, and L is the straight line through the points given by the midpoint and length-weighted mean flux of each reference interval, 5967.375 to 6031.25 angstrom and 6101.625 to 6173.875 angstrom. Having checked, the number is 0.05 mag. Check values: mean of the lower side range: 0.748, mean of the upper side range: 0.727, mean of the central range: 0.703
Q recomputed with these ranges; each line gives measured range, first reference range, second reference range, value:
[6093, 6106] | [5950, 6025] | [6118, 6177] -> 0.05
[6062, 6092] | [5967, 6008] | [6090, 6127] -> -0.04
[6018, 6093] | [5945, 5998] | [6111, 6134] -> 0.01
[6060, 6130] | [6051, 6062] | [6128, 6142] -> 0.02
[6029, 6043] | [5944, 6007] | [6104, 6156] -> 0.06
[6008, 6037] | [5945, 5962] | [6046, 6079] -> 0.01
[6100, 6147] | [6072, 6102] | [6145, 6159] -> -0.06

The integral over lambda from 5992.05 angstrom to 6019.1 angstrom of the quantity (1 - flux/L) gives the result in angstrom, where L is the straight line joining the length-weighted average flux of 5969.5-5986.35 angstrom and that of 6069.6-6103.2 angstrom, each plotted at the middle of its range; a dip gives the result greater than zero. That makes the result 0.5 angstrom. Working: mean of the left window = 0.776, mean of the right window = 0.705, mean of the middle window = 0.743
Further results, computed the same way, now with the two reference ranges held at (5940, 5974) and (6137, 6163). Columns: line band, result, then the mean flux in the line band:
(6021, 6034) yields 0.27 angstrom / 0.704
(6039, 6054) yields -0.84 angstrom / 0.758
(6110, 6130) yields -0.54 angstrom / 0.734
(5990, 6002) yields 0.16 angstrom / 0.71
